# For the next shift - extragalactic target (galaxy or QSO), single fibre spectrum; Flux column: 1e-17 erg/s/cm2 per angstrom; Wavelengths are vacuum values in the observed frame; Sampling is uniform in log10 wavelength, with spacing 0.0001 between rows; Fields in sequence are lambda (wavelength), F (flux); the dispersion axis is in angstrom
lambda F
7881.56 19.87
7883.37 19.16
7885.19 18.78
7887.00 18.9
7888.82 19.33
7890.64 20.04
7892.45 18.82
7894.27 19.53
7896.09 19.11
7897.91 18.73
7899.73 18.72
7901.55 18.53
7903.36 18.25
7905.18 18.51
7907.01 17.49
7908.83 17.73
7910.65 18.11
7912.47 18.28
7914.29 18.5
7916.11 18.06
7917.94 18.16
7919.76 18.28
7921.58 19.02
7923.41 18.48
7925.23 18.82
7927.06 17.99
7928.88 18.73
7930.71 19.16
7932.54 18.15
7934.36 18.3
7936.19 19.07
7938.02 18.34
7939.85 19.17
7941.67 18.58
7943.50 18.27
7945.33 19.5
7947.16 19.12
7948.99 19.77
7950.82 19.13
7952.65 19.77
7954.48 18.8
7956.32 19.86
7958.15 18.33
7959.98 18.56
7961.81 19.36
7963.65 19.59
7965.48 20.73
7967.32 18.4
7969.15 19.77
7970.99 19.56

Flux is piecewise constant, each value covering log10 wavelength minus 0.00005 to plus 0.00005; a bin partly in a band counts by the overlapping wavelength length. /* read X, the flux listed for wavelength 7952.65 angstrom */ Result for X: 19.77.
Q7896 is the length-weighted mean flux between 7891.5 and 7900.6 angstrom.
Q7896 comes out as 19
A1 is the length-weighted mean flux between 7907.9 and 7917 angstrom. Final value 18.2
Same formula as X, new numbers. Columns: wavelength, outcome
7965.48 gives 20.73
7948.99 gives 19.77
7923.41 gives 18.48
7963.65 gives 19.59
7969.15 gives 19.77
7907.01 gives 17.49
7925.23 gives 18.82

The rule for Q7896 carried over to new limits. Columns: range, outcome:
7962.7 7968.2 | 19.6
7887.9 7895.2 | 19.4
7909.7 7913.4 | 18.2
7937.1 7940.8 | 18.8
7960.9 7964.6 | 19.5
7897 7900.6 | 18.7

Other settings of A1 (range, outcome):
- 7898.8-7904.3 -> 18.5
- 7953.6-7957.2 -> 19.3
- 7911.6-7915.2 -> 18.4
